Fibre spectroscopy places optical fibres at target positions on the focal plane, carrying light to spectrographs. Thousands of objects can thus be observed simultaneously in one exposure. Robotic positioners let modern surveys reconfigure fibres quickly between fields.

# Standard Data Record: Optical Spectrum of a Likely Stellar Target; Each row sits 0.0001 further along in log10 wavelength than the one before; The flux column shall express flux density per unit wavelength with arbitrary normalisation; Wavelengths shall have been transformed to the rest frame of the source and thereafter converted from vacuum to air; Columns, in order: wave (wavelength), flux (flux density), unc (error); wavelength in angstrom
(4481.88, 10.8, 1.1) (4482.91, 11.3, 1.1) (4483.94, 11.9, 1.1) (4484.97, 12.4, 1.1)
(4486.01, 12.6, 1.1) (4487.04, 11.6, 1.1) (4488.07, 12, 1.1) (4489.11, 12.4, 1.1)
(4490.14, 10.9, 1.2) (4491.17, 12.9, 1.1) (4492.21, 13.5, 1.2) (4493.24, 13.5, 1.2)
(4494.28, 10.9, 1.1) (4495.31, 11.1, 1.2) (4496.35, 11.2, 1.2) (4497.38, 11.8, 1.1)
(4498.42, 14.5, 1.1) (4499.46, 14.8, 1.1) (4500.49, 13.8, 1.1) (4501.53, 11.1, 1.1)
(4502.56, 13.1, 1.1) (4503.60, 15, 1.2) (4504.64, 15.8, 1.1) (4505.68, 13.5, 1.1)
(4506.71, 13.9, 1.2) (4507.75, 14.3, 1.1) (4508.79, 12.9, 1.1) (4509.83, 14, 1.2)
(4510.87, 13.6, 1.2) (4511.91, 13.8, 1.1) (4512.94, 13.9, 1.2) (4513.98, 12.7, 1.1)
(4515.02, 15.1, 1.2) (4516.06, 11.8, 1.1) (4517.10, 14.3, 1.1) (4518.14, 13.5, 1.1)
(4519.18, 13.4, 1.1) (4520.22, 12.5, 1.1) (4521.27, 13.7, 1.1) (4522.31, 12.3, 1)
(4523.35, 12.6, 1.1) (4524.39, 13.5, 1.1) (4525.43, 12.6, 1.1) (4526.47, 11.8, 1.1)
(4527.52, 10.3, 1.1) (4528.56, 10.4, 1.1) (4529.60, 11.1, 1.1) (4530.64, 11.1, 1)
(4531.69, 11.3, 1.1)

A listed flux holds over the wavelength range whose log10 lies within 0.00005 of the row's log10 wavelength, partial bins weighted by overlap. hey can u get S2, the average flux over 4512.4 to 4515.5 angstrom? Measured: 13.9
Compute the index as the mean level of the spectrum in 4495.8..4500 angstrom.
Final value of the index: 13.1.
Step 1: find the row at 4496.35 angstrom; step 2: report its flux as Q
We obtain 11.2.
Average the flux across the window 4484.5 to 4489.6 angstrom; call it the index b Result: 12.2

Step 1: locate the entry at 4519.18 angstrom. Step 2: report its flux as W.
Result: 13.4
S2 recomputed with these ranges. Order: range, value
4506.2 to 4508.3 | 14.1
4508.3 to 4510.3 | 13.4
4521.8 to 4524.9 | 12.8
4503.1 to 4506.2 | 14.8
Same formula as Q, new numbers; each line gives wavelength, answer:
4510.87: 13.6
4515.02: 15.1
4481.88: 10.8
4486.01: 12.6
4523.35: 12.6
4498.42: 14.5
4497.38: 11.8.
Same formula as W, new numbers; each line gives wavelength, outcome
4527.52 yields 10.3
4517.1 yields 14.3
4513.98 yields 12.7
